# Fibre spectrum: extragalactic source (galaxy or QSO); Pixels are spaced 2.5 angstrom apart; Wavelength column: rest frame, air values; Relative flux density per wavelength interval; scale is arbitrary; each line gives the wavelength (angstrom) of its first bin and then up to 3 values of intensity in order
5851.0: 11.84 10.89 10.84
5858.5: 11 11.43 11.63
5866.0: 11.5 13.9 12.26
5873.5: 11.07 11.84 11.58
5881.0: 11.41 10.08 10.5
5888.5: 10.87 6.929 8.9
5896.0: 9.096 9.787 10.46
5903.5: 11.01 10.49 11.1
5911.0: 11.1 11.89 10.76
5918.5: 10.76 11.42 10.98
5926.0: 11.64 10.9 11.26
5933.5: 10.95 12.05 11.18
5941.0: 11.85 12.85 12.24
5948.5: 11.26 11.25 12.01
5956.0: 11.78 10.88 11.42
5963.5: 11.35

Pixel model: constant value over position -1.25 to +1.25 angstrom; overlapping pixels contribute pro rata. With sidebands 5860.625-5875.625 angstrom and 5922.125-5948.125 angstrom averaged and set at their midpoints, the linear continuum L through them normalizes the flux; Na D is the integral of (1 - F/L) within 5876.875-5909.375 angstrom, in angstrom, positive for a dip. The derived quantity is 4.6 angstrom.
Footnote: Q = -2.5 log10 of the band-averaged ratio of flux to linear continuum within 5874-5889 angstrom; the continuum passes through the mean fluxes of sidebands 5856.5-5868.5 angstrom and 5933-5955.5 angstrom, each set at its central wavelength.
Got 0.06 mag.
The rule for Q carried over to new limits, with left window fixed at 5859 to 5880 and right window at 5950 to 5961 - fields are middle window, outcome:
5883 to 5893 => 0.233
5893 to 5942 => 0.071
